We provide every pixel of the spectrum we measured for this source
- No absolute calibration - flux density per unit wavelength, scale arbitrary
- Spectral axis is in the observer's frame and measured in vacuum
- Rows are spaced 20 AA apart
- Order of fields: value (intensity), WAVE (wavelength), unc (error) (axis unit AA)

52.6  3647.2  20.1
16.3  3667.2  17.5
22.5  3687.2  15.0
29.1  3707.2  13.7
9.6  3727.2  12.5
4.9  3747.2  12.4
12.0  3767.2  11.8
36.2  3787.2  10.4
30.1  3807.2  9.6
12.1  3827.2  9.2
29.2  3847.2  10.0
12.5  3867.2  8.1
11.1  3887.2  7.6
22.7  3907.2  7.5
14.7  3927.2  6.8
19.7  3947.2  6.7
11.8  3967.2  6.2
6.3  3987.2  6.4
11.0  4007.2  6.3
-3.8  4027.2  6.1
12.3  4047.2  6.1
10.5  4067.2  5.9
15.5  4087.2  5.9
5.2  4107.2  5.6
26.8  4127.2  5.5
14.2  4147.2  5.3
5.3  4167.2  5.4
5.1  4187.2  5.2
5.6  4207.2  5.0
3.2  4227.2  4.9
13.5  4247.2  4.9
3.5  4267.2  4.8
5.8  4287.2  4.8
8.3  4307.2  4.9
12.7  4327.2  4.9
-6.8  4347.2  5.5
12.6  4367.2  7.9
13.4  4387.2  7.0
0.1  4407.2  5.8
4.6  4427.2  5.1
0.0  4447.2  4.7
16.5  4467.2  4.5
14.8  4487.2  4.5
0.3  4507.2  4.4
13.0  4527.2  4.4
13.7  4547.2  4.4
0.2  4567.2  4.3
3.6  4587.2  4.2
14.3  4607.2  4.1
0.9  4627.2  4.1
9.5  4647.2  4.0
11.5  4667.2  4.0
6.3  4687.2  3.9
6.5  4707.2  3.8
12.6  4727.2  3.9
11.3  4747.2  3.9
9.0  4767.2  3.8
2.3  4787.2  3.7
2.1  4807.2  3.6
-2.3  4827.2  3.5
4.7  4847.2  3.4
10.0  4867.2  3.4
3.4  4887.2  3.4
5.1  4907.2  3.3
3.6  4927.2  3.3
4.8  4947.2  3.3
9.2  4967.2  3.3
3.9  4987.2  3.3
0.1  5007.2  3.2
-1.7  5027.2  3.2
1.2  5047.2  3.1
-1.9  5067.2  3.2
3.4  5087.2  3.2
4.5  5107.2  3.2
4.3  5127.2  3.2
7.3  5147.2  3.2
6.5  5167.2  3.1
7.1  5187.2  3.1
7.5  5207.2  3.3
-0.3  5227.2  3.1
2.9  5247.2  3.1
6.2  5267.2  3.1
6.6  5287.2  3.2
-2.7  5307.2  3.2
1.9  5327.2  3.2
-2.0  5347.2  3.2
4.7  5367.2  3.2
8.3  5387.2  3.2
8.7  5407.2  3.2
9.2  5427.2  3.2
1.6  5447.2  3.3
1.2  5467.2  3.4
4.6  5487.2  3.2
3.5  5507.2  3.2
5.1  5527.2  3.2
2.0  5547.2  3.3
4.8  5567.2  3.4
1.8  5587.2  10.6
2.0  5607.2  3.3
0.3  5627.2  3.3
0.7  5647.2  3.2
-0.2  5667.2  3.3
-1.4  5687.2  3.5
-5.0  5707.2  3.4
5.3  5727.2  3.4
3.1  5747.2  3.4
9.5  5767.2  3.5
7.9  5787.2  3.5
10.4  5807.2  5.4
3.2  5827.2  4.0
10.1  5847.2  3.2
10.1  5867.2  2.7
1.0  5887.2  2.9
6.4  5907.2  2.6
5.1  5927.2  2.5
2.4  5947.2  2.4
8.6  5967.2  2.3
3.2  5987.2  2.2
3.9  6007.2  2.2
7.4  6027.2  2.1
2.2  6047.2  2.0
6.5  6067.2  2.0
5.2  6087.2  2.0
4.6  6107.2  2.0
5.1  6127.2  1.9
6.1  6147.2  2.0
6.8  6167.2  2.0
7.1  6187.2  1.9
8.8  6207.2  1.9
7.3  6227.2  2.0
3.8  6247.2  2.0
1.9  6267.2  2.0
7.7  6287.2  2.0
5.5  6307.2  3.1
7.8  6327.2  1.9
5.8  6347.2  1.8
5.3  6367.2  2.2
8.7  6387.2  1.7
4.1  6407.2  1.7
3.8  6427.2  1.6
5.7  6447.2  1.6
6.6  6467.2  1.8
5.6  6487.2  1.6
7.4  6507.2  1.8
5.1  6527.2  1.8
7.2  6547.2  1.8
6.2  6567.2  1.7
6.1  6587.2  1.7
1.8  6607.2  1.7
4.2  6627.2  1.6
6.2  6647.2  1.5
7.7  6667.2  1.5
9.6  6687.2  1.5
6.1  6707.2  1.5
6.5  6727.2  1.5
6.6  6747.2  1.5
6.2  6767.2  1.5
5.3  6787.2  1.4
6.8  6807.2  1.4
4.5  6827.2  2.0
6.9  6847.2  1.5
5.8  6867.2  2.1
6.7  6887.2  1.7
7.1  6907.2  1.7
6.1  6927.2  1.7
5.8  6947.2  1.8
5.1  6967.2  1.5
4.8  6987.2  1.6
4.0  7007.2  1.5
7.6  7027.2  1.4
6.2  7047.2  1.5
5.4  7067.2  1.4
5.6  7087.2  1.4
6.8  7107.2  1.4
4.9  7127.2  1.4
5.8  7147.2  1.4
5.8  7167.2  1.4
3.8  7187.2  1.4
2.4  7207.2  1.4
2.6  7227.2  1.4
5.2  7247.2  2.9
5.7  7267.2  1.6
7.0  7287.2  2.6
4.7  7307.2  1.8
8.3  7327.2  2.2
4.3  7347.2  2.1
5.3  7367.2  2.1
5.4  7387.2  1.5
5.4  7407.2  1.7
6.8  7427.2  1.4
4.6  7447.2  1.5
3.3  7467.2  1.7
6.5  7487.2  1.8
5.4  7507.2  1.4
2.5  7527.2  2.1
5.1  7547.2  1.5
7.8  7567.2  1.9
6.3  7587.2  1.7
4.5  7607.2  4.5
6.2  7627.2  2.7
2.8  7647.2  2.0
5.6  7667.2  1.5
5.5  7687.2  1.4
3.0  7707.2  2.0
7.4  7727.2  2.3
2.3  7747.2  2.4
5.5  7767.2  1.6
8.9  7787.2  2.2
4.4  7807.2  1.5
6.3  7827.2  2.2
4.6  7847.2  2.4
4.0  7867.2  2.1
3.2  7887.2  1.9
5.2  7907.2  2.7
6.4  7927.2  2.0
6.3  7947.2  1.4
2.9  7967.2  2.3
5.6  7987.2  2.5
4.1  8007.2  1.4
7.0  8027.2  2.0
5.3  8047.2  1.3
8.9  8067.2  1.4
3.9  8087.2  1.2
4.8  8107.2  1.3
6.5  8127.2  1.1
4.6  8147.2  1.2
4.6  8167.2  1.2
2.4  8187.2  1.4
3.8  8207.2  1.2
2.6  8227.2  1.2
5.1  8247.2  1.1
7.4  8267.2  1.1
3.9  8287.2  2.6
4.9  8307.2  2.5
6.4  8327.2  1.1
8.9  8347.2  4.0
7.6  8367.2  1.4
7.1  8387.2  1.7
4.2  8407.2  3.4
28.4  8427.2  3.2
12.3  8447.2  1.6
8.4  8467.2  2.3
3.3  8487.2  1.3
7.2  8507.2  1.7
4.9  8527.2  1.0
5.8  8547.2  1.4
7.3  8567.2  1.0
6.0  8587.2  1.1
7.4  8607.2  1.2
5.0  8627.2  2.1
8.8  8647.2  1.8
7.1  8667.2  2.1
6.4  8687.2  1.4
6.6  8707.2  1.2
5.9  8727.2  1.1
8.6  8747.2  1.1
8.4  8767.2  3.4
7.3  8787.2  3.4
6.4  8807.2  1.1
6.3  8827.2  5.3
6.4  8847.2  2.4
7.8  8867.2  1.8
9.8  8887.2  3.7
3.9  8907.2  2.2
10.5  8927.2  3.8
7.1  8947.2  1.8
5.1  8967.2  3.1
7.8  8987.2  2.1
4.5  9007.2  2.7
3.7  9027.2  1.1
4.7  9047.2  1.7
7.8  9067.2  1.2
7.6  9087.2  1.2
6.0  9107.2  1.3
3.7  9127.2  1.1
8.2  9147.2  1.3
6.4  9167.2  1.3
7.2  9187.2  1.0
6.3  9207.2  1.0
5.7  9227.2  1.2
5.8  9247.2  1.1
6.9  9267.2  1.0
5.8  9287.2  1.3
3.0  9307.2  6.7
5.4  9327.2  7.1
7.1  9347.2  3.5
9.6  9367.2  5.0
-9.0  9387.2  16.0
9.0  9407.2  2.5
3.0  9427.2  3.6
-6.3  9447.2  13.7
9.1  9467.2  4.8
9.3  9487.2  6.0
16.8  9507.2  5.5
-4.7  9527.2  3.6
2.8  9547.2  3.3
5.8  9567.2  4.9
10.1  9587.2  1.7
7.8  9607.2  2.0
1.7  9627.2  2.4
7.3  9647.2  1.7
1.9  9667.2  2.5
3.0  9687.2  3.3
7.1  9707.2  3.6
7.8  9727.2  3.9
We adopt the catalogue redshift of 1.262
